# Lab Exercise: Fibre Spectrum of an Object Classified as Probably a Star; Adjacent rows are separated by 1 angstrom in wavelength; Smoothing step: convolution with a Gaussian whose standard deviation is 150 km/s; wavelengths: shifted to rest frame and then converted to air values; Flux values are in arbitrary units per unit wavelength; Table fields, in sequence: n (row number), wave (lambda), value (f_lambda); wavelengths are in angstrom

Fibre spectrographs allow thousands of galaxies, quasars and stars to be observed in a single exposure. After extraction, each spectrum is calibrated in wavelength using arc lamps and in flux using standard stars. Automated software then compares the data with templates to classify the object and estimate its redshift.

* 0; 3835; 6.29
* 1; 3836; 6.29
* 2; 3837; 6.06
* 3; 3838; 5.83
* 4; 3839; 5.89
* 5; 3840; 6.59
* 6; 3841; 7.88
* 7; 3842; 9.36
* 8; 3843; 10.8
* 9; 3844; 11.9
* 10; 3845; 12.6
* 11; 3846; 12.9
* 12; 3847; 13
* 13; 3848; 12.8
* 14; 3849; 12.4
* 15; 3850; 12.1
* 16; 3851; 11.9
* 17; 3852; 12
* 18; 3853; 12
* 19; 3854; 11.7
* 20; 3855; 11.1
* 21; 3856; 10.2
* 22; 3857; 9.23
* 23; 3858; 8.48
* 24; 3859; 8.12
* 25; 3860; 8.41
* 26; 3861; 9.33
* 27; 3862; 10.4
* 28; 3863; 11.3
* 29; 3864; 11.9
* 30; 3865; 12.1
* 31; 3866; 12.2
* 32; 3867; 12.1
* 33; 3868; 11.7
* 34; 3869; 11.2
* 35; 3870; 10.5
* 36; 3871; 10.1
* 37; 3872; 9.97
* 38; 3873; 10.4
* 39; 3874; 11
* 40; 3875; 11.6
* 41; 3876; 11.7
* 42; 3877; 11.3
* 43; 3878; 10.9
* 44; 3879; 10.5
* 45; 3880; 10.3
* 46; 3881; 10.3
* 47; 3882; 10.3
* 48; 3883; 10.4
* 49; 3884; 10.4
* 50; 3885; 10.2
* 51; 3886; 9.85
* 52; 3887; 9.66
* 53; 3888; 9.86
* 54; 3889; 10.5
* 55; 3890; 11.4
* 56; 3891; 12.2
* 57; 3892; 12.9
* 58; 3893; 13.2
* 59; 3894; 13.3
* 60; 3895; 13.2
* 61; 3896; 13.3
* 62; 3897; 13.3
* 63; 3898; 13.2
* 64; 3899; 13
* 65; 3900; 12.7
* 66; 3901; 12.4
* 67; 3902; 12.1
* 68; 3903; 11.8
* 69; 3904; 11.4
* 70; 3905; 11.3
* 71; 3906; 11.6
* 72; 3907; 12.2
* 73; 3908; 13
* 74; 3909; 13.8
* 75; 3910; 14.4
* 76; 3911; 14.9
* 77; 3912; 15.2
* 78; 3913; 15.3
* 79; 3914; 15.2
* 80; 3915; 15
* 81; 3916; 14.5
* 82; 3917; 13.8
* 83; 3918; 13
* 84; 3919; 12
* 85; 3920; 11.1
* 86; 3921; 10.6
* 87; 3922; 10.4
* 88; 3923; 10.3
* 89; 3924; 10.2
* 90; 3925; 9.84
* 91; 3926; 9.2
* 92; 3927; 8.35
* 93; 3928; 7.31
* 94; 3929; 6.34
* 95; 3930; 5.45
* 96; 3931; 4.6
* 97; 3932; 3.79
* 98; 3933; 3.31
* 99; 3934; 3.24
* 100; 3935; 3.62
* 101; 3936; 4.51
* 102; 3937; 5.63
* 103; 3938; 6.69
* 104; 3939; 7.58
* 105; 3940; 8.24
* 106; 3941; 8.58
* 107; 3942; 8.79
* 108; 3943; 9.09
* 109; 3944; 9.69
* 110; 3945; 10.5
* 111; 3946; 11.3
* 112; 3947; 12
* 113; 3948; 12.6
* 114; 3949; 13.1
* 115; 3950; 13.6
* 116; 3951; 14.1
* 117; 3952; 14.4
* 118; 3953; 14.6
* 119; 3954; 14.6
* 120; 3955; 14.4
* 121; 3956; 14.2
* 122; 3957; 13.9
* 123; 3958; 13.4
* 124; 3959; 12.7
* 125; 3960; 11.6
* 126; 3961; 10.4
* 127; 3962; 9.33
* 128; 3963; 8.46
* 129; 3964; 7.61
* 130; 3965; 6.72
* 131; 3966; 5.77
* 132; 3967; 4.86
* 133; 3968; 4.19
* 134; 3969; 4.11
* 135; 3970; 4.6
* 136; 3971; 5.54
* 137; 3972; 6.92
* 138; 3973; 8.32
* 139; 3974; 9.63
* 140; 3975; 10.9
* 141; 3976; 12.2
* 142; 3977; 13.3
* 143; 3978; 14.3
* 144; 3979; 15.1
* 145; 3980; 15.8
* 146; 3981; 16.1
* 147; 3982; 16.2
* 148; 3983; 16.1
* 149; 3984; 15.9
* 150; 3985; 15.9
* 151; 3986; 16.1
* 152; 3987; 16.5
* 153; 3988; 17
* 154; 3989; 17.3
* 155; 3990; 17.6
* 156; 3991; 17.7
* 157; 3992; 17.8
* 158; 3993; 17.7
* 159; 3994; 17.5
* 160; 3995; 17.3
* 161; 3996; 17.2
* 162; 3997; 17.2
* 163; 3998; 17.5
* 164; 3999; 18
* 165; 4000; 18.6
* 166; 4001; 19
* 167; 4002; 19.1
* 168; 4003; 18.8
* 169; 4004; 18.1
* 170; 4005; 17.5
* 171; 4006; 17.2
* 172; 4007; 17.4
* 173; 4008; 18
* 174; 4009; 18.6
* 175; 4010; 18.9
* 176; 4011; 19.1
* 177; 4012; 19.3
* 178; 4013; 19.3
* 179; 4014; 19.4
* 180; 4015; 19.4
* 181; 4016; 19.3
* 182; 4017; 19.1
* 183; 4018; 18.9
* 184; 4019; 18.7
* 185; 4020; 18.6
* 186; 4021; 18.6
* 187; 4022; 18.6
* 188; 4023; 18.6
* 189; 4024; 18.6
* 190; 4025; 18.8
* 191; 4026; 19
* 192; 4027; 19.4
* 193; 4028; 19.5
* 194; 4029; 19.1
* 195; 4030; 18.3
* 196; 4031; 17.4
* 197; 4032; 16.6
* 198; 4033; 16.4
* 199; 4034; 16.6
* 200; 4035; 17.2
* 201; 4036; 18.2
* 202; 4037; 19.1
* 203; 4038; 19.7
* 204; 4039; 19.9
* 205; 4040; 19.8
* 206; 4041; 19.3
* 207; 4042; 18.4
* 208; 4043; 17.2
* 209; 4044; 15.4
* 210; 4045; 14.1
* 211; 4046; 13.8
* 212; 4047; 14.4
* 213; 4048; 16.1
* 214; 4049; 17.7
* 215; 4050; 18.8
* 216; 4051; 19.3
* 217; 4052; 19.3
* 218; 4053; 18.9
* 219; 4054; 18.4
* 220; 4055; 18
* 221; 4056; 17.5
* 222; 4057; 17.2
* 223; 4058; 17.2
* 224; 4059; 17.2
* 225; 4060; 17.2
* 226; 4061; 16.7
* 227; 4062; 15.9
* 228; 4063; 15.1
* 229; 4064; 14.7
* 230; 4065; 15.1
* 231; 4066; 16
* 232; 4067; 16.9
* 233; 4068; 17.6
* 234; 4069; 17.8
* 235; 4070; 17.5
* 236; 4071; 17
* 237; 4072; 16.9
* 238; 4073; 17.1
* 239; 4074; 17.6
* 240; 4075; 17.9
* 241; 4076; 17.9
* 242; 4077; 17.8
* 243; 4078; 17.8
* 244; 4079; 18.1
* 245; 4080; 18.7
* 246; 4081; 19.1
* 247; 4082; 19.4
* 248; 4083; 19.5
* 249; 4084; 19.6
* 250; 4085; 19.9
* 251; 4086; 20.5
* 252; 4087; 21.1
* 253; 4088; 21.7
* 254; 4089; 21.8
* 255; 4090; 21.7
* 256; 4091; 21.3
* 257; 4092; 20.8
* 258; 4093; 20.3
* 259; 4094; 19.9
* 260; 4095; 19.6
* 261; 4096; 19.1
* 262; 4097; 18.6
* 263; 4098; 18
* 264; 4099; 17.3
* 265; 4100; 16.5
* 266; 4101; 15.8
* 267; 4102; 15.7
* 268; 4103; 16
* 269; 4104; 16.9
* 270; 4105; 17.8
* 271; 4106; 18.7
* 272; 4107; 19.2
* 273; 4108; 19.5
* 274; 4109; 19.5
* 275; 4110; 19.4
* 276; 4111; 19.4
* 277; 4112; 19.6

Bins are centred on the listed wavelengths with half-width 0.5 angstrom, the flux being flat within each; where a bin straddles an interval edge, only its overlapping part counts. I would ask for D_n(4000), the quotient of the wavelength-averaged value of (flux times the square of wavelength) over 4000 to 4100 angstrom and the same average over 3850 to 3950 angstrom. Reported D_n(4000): 1.8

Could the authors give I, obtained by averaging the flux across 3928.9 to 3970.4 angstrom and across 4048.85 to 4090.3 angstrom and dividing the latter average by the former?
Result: 2.01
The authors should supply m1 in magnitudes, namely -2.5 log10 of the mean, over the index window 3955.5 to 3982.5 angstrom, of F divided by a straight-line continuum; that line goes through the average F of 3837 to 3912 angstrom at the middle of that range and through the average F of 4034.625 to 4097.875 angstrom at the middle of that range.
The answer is 0.390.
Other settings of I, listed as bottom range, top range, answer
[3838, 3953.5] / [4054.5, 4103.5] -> 1.68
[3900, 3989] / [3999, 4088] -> 1.65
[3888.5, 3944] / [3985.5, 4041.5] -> 1.73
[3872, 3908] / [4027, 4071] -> 1.51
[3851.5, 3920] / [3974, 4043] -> 1.50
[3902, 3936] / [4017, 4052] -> 1.73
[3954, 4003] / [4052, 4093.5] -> 1.37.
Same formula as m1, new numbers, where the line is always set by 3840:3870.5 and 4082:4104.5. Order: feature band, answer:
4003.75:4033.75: -0.12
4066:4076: 0.07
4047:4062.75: 0.02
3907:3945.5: 0.34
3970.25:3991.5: 0.11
